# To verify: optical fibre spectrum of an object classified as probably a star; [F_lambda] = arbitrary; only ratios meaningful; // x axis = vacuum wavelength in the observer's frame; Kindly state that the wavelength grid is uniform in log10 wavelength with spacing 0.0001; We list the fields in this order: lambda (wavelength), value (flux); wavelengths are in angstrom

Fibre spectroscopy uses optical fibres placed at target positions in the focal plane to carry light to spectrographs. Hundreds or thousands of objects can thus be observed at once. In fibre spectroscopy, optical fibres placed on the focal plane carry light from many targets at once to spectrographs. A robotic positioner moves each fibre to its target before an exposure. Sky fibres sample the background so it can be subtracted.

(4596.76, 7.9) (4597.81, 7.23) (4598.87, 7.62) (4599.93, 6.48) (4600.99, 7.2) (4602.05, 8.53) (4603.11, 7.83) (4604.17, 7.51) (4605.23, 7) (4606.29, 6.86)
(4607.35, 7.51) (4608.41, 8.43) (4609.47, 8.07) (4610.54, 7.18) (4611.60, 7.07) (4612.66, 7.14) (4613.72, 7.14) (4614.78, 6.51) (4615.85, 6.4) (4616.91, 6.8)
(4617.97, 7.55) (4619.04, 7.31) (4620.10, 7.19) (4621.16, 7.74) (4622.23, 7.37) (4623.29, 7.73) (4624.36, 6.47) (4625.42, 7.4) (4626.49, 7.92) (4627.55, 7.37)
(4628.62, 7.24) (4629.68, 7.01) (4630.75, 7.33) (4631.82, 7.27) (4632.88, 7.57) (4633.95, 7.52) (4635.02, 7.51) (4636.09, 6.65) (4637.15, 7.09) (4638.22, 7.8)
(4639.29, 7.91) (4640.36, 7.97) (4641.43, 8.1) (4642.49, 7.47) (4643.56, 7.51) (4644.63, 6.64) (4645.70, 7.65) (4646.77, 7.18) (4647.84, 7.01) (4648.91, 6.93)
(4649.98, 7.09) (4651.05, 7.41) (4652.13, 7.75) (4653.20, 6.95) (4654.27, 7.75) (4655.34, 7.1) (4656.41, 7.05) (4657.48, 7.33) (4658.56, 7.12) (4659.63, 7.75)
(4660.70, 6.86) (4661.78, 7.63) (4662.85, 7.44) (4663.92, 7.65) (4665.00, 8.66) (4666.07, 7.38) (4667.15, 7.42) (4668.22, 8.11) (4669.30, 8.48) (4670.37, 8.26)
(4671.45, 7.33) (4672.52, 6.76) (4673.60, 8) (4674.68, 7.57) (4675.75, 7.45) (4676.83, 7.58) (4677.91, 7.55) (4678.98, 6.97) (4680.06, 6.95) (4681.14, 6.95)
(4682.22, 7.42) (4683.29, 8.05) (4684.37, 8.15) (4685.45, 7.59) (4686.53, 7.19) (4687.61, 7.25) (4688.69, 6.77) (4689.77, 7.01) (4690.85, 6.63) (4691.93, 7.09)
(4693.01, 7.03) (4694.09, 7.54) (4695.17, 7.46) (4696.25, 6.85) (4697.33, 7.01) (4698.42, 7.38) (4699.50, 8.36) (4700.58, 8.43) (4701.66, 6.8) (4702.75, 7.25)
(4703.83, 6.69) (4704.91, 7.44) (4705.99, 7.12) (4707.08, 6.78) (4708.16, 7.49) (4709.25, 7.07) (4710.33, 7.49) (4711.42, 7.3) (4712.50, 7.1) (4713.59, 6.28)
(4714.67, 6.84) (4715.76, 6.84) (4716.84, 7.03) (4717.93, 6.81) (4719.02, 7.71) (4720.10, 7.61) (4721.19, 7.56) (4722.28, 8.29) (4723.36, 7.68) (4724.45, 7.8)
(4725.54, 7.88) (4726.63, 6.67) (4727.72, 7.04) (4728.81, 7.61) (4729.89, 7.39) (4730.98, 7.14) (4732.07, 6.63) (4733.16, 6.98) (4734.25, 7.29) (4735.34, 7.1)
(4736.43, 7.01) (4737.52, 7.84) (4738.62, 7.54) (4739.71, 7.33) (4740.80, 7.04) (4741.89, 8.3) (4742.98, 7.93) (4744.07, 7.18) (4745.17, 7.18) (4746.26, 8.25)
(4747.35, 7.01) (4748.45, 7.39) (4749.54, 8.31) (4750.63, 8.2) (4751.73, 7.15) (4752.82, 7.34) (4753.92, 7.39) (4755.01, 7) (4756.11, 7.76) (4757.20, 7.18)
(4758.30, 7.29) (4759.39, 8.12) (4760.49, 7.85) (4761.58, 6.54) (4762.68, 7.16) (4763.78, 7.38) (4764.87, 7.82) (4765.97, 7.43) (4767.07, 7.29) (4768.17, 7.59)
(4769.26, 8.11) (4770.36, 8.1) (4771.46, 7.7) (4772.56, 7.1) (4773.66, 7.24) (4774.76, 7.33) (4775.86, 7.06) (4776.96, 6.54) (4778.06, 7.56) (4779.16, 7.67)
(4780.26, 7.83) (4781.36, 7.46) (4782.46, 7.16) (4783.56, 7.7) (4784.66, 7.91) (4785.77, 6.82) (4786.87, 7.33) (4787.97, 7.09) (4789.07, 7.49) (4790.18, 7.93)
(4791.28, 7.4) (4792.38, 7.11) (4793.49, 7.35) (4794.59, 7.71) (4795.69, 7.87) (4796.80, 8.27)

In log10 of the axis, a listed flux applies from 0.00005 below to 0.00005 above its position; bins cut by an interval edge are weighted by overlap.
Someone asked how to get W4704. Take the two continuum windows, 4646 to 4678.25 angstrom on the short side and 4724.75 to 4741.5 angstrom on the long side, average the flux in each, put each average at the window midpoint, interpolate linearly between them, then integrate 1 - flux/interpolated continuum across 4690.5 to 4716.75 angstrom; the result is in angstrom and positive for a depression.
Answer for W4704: 0.6 angstrom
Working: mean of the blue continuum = 7.48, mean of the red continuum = 7.25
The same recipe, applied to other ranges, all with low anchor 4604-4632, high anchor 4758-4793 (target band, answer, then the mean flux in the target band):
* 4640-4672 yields -0.79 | 7.5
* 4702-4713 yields 0.30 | 7.17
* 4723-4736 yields 0.23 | 7.26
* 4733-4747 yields -0.12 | 7.47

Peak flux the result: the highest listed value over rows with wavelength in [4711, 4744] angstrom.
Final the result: 8.3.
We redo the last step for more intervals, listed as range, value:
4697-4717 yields 8.43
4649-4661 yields 7.75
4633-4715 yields 8.66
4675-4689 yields 8.15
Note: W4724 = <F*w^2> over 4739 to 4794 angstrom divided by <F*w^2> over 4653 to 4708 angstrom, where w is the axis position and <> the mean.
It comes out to 1.05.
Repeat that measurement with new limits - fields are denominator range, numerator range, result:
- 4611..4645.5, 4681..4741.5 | 1.03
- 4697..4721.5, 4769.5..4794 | 1.06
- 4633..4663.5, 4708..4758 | 1.04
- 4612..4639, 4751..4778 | 1.08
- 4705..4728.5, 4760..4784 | 1.05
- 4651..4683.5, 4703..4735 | 0.98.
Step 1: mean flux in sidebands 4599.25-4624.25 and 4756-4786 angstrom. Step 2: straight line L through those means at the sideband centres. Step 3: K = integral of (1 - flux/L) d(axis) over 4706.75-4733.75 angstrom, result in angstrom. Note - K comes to 0.6 angstrom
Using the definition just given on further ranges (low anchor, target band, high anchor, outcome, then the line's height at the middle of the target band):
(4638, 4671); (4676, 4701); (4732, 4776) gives 0.5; 7.5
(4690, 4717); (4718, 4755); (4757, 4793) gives -0.9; 7.29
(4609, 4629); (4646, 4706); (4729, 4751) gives -0.5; 7.34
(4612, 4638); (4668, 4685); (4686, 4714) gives -0.9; 7.2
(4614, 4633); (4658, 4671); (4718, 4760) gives -0.7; 7.31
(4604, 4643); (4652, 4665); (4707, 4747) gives -0.1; 7.35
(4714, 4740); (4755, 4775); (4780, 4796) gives -0.2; 7.41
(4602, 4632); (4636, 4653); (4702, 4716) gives -0.4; 7.24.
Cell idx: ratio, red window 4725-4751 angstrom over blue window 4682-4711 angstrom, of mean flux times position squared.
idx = 1.03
